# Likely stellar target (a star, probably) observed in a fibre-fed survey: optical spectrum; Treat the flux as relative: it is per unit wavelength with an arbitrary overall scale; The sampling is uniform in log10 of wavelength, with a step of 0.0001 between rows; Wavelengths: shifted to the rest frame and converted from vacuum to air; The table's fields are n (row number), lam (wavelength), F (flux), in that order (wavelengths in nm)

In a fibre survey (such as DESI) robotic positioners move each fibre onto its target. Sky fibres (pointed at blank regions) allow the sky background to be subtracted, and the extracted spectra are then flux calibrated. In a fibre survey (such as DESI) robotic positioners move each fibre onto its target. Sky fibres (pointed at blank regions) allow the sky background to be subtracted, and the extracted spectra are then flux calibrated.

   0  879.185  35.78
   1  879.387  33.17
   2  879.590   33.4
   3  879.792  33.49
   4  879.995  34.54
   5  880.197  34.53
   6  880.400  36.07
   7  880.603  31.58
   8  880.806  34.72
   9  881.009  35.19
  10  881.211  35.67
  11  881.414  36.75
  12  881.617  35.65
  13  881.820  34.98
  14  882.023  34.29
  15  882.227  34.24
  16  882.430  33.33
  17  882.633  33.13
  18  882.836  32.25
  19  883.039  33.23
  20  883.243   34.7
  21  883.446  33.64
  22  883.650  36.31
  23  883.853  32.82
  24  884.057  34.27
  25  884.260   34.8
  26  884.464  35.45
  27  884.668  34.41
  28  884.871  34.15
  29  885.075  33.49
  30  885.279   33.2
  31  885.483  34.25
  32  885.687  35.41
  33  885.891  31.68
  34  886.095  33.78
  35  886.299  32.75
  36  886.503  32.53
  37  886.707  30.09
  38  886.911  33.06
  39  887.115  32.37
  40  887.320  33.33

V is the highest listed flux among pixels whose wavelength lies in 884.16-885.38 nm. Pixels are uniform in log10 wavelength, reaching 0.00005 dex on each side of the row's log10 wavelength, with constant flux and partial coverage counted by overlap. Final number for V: 35.45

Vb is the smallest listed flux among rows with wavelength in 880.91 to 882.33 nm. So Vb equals 34.24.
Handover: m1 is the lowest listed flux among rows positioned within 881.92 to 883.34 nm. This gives 32.25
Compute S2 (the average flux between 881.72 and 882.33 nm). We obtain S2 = 34.5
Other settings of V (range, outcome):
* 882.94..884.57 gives 36.31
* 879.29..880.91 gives 36.07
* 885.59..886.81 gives 35.41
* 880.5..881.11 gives 35.19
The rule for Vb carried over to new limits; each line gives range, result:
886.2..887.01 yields 30.09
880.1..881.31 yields 31.58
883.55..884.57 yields 32.82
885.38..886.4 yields 31.68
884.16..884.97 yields 34.15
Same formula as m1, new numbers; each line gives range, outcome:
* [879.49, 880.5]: 33.4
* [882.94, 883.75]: 33.23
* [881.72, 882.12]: 34.29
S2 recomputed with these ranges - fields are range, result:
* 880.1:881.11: 34.4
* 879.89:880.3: 34.5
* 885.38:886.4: 33.6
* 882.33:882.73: 33.2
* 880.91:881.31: 35.5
